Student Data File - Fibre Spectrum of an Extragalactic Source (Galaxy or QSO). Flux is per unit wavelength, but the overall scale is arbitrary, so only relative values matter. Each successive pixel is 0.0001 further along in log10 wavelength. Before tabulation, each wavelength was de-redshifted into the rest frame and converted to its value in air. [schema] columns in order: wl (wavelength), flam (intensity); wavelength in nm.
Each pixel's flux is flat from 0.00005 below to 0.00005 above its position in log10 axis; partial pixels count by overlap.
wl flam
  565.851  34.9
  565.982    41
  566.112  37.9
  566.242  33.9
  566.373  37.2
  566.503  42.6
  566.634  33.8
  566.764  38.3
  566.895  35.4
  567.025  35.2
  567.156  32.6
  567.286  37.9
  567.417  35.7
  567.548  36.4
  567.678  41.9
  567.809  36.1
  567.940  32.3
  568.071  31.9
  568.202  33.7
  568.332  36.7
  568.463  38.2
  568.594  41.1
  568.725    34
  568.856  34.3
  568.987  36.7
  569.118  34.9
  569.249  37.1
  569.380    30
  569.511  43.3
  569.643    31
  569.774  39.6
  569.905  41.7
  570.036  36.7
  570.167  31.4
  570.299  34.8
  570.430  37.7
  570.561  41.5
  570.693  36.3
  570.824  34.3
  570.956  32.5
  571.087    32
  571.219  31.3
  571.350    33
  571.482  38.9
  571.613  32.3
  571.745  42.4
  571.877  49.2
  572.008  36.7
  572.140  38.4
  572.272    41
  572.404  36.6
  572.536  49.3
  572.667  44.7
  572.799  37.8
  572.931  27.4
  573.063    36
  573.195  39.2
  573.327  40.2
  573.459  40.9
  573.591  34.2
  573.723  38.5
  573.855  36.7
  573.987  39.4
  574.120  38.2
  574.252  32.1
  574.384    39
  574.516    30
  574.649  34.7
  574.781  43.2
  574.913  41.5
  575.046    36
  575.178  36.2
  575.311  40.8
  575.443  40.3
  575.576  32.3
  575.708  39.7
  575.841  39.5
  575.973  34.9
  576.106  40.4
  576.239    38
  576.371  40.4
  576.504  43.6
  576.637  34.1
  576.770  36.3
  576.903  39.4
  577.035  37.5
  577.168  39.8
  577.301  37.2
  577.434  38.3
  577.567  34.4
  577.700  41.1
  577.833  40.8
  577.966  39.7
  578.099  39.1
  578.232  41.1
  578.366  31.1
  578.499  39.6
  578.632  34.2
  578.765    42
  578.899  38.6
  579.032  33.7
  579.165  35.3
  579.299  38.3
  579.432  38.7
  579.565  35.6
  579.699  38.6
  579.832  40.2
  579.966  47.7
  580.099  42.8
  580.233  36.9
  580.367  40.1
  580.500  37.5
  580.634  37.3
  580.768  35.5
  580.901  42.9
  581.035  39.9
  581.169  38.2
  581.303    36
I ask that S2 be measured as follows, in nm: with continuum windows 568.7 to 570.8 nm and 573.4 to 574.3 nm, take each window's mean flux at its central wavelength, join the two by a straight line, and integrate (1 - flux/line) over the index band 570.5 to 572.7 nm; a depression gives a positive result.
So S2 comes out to -0.09 nm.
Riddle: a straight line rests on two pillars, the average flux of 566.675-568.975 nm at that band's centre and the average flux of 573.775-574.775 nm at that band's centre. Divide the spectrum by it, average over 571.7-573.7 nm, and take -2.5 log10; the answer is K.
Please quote -0.097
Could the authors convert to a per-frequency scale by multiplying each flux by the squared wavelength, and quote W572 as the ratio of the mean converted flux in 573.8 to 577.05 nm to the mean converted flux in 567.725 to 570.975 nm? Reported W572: 1.07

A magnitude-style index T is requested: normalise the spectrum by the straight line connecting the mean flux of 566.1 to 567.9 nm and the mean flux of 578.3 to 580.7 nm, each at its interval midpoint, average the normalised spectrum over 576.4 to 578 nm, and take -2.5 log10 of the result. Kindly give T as -0.02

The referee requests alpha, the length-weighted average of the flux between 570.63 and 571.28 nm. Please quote 33.3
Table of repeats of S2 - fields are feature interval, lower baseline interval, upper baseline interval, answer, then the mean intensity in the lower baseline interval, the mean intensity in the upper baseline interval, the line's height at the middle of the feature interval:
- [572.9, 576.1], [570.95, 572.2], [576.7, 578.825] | 0.019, 36.9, 38.2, 37.5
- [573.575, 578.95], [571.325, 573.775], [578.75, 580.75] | 0.118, 38.9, 38.7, 38.8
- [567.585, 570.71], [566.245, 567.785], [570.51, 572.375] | 0.049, 36.8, 37.1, 37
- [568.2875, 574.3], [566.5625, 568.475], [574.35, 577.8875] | -0.072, 35.7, 38.1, 36.8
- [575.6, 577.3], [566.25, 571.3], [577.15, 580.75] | -0.026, 36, 38.4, 37.8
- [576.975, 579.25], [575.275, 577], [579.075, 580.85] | 0.044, 38.4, 38.8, 38.6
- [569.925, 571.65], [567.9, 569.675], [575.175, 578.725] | 0.053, 35.5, 38.2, 36.2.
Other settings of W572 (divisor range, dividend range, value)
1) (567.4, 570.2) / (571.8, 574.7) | 1.07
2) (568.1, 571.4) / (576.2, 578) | 1.11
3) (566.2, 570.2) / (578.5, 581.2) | 1.11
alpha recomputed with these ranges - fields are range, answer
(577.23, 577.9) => 38.4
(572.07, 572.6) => 41.2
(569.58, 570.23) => 36.2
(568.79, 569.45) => 34.7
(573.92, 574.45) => 37.2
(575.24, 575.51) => 40.4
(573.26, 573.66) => 38.5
